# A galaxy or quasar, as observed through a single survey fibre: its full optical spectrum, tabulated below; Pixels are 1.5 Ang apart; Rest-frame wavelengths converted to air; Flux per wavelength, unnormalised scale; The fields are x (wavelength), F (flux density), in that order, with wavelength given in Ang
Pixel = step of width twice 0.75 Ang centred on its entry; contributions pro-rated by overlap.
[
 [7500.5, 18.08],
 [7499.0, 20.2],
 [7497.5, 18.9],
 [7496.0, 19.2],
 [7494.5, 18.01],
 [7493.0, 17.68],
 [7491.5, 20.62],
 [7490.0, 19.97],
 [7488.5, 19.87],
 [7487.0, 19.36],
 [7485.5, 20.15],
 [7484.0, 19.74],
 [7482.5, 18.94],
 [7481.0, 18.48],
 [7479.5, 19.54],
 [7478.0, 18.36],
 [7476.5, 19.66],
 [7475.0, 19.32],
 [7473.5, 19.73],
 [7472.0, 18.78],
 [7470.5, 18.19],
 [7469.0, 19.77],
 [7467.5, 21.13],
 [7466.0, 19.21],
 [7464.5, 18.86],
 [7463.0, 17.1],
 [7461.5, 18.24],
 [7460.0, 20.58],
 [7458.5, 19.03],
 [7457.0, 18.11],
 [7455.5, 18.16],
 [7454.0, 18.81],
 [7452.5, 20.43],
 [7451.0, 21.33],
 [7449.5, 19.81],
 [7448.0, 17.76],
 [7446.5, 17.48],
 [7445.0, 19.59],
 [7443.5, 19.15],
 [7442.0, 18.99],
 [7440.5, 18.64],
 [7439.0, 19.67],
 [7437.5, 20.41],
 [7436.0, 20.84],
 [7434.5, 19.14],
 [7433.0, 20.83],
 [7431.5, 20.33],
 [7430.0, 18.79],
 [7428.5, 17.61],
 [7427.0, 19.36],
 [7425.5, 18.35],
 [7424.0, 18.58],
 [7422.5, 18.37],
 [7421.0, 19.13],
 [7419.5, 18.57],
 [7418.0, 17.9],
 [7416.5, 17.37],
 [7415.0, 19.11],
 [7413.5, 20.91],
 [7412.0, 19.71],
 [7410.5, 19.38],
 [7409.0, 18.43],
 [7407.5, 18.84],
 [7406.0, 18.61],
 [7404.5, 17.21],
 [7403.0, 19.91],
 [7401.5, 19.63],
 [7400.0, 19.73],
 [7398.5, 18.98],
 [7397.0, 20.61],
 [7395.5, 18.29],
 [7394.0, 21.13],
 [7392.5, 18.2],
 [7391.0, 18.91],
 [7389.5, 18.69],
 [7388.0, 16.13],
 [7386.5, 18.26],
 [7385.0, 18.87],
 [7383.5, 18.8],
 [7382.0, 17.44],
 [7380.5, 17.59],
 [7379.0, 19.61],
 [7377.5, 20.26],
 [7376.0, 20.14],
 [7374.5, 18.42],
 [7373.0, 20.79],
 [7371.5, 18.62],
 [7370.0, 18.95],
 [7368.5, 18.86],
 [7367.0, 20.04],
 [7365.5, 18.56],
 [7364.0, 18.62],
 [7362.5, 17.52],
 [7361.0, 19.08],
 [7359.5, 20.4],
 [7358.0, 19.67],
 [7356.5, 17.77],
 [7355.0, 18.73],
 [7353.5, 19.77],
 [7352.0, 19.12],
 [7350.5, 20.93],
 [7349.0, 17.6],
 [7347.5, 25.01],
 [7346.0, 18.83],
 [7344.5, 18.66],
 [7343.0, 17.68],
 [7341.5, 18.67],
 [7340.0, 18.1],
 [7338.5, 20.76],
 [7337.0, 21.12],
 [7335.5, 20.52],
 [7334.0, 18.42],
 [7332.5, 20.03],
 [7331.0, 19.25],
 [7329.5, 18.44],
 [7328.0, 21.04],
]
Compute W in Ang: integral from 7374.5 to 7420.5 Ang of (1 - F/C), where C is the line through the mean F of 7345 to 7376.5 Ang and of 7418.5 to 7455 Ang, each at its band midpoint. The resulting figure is 1.0 Ang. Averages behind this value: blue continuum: 19.4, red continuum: 19.2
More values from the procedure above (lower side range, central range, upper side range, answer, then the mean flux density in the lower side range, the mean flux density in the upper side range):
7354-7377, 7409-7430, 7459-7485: 0.38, 19.1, 19.2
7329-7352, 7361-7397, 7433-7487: 1.17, 19.6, 19.3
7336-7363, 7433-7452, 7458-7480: -0.24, 19.4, 19.2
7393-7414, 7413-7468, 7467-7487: 0.68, 19.4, 19.3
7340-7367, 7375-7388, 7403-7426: 0.20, 19.2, 18.7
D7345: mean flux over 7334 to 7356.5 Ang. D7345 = 19.6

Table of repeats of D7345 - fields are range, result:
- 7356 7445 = 19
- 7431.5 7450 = 19.4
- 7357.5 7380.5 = 19.2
